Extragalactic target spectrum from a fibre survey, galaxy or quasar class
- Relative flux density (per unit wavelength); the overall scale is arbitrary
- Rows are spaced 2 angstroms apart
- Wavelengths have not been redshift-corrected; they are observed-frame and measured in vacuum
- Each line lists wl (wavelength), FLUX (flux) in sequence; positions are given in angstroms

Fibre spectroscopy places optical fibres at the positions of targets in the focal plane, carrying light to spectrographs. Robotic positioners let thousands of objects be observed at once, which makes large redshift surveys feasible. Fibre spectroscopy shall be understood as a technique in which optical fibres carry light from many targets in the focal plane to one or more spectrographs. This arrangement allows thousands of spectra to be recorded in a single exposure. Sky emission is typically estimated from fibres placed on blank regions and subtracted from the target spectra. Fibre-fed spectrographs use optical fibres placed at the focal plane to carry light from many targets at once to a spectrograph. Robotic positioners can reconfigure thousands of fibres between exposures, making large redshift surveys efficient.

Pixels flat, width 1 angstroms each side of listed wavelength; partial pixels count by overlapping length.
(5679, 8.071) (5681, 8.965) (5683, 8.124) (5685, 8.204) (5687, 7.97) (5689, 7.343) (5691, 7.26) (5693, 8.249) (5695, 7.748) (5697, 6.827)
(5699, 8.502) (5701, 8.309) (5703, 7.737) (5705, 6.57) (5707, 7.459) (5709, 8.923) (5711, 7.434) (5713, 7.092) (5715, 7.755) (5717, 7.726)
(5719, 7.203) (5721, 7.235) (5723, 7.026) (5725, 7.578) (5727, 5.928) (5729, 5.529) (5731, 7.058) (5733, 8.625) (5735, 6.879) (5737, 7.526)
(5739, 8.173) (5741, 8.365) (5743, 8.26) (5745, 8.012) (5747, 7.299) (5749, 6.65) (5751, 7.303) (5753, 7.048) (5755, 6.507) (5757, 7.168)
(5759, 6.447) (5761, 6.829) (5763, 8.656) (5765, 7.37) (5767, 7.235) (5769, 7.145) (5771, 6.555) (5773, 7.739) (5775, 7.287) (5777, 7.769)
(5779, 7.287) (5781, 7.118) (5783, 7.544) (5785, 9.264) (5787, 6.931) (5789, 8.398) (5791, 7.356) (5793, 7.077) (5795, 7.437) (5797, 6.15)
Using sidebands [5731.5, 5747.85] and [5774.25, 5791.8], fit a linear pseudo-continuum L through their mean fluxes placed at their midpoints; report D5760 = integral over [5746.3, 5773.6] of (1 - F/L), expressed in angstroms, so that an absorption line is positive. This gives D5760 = 2.3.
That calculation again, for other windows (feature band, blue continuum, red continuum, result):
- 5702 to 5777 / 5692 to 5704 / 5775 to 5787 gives 4.3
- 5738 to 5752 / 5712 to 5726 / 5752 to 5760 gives -1.5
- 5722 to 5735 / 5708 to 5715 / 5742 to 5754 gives 1.2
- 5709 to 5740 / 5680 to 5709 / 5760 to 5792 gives 1.7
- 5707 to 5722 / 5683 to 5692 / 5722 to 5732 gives -1.4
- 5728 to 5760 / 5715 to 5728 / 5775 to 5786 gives 0.4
